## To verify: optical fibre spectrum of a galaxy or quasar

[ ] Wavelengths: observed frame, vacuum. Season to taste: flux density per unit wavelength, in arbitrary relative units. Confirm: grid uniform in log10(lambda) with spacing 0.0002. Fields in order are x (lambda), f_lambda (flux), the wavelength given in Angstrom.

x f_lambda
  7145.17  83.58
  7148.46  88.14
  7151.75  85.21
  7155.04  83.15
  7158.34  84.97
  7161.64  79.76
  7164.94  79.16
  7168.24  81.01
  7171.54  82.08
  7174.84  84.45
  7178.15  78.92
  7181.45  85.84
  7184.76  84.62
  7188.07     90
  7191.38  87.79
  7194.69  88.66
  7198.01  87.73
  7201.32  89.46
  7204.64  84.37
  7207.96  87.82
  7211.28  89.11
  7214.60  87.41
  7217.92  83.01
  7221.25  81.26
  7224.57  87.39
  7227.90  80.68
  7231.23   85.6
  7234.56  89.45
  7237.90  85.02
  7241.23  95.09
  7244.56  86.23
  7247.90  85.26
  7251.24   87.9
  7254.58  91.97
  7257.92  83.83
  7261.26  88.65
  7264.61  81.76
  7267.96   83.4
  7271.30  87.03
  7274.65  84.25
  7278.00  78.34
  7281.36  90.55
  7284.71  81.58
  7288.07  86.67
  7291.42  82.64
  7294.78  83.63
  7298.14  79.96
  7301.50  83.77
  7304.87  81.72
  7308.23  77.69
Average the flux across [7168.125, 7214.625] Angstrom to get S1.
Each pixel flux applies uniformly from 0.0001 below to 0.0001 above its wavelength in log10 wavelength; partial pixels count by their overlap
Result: 86.1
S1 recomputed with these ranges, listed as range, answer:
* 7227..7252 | 87.1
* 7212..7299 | 85.4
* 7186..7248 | 86.9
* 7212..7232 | 84.4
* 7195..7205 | 87.7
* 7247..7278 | 85.6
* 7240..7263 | 88.3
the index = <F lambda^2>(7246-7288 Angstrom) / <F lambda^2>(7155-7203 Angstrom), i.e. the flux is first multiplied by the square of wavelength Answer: 1.0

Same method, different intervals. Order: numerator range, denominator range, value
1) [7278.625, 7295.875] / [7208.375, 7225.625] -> 1.01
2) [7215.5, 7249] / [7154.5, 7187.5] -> 1.06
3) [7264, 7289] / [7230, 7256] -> 0.96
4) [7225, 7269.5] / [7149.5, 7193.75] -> 1.05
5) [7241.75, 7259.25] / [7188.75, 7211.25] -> 1.01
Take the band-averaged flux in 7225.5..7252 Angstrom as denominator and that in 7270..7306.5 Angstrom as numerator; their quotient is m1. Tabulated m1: 0.96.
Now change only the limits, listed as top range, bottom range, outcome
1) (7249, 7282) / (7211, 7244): 0.99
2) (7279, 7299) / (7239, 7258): 0.95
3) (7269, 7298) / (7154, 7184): 1.02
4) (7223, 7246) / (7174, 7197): 1.01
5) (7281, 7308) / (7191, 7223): 0.96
